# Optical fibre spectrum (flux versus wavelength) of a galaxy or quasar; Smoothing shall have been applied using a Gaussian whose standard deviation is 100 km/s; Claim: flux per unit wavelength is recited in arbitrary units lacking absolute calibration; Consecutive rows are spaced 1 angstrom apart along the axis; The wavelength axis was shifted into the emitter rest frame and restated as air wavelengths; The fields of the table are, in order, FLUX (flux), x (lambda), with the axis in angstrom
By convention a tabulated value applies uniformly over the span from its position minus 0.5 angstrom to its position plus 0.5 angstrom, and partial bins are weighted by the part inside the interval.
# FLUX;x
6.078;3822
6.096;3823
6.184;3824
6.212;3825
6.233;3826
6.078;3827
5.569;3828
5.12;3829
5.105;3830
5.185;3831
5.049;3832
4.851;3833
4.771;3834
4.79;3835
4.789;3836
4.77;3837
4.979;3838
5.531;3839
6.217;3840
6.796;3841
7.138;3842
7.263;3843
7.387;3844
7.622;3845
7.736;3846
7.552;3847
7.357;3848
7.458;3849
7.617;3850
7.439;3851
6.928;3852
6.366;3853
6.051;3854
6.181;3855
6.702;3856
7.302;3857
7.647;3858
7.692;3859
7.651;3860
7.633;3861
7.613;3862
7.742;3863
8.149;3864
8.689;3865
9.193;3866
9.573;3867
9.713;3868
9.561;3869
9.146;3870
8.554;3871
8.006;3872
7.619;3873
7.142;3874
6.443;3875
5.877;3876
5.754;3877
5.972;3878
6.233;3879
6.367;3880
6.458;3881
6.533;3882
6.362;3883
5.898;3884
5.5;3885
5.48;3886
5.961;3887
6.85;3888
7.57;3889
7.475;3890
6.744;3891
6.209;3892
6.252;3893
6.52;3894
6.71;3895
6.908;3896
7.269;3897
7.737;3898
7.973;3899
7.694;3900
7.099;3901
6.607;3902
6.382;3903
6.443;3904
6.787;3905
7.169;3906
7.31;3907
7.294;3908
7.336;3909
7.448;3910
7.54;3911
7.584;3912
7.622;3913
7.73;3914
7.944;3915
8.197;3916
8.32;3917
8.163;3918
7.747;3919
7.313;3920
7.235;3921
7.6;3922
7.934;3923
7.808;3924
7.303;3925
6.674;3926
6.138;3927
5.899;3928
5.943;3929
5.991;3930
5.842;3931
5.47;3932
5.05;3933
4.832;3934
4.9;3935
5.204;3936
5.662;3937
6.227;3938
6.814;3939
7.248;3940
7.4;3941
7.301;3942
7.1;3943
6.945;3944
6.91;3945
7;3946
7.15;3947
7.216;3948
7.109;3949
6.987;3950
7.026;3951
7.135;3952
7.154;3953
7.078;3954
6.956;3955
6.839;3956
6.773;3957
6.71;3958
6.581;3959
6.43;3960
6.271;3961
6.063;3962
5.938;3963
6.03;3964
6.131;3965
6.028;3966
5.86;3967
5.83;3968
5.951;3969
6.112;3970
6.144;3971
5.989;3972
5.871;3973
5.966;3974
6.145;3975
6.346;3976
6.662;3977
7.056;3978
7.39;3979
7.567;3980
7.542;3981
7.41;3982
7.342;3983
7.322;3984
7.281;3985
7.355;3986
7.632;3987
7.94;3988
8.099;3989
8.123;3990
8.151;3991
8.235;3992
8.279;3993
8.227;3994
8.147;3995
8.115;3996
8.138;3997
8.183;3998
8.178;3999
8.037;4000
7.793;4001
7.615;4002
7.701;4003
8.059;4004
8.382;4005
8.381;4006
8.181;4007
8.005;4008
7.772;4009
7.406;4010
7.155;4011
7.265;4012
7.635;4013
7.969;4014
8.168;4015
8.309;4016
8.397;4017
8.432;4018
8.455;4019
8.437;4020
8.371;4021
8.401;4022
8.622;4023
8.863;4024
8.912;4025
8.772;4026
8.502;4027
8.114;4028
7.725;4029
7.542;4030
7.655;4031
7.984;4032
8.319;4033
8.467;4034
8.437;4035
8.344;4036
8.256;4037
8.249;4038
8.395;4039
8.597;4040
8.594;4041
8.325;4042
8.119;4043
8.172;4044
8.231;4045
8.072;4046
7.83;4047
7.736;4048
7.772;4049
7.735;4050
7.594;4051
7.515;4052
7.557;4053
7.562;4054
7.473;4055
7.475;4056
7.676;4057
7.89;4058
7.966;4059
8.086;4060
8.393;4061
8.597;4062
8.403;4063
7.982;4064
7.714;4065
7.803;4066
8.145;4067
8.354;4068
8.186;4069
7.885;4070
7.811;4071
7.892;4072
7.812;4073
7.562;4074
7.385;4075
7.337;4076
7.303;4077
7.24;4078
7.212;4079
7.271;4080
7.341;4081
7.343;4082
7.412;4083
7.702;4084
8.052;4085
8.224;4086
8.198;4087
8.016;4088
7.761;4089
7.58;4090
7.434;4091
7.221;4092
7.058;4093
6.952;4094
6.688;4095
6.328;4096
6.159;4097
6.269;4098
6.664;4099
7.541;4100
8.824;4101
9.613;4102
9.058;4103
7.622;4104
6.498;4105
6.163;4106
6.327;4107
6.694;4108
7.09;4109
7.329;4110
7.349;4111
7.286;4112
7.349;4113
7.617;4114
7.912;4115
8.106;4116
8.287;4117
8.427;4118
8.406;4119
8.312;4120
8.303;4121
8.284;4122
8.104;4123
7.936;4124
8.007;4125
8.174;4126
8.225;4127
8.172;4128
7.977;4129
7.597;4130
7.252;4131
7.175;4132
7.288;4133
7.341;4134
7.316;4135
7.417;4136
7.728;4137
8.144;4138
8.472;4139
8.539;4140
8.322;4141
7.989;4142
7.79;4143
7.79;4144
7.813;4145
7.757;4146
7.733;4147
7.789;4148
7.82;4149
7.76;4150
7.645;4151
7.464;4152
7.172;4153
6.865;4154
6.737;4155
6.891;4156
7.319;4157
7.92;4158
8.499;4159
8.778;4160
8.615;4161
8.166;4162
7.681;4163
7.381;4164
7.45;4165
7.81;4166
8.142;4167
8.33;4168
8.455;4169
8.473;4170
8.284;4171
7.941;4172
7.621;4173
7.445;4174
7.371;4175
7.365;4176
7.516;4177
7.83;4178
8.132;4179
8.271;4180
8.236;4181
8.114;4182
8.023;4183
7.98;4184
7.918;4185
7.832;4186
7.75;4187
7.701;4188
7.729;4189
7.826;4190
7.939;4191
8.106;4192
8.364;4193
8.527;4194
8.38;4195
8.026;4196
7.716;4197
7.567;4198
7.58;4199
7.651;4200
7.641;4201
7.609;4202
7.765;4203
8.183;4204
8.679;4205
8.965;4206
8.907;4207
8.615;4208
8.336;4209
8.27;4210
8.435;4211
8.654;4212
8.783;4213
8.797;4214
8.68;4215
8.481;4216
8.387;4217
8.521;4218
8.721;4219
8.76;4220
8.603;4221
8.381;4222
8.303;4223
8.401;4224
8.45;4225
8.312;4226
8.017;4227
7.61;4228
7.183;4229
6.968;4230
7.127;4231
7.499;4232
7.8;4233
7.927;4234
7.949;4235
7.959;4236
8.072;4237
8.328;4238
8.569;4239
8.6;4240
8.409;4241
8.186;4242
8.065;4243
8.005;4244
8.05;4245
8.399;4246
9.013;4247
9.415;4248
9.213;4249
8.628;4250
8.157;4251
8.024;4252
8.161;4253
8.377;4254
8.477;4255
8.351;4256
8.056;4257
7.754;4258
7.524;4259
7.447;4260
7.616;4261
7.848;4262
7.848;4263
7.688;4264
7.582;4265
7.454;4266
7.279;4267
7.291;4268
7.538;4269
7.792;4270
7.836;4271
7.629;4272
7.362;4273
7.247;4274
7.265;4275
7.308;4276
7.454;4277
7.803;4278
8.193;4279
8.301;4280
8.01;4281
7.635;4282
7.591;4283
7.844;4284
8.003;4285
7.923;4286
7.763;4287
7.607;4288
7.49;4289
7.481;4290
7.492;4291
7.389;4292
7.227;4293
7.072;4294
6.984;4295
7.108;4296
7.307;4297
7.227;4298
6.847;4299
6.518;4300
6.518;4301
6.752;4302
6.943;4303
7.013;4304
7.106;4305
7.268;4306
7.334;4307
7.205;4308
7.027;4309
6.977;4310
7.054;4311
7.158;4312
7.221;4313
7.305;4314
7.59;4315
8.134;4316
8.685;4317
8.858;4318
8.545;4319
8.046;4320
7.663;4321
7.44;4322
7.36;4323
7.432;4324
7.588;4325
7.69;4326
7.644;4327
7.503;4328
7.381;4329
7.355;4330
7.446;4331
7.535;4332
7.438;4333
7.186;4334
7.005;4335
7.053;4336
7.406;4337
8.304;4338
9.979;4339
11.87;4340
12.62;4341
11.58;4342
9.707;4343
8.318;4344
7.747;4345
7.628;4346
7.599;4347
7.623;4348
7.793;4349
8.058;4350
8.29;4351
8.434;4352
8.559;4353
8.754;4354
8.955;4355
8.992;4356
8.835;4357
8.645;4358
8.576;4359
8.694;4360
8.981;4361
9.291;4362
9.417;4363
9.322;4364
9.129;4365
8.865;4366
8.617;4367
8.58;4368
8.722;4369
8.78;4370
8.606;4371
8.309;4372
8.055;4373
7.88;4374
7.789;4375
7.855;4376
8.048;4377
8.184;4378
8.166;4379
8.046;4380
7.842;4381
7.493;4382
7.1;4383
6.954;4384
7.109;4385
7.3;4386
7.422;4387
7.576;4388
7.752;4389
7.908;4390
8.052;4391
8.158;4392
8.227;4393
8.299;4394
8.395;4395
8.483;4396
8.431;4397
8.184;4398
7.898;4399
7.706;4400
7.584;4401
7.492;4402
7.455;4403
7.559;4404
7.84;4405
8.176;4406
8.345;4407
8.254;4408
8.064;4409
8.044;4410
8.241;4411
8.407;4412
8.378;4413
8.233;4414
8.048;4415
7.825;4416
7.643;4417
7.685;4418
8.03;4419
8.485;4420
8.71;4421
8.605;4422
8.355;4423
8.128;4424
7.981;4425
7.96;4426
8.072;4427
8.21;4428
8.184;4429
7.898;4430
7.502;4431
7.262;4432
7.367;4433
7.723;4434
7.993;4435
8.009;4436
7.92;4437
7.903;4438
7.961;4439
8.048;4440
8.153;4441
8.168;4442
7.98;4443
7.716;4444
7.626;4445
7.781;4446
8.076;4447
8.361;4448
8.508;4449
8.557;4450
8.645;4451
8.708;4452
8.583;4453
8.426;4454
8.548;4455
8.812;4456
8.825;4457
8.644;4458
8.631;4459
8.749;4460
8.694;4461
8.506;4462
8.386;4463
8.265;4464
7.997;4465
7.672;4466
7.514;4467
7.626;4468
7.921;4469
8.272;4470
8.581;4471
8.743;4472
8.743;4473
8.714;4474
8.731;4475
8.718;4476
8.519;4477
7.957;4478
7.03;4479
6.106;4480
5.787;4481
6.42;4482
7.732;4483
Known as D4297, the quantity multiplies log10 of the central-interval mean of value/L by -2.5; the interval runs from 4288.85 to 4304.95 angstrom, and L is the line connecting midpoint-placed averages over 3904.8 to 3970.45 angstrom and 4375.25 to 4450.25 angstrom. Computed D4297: 0.09 mag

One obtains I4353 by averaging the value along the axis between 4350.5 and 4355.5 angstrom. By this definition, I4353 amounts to 8.6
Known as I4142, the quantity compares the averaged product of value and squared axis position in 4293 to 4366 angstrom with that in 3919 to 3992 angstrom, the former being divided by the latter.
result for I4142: 1.4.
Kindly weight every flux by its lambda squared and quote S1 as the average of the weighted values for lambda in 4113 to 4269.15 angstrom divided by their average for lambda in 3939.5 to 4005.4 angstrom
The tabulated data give 1.3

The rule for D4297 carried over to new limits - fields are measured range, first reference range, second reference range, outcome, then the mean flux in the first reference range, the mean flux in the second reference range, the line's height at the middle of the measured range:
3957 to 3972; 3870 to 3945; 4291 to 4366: 0.14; 6.84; 7.98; 6.99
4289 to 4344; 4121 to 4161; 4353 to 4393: 0.06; 7.79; 8.28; 8.16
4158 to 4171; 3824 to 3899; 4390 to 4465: -0.09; 6.8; 8.14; 7.52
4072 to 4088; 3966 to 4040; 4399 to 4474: 0.03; 7.72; 8.13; 7.79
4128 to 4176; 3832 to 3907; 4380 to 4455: -0.04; 6.94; 7.99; 7.48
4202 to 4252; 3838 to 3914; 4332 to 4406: -0.04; 7.15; 8.3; 7.97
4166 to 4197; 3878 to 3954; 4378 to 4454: -0.07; 6.84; 7.99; 7.45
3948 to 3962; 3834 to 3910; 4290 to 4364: 0.05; 7.01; 7.94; 7.18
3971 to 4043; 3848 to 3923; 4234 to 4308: -0.07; 7.26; 7.74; 7.41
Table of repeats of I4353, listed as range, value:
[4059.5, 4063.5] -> 8.37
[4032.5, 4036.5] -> 8.39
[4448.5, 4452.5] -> 8.6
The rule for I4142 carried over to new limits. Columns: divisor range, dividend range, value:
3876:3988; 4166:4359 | 1.39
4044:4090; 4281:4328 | 1.07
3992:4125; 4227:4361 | 1.12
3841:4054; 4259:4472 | 1.33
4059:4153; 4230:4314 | 1.08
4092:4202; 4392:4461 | 1.20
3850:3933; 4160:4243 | 1.32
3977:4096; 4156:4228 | 1.11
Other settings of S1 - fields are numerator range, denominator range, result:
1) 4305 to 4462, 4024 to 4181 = 1.19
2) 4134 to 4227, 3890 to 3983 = 1.33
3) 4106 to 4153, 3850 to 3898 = 1.23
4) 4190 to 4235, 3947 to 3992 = 1.35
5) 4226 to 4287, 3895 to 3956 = 1.34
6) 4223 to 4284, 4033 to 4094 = 1.11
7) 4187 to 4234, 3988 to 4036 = 1.10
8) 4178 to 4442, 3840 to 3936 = 1.39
